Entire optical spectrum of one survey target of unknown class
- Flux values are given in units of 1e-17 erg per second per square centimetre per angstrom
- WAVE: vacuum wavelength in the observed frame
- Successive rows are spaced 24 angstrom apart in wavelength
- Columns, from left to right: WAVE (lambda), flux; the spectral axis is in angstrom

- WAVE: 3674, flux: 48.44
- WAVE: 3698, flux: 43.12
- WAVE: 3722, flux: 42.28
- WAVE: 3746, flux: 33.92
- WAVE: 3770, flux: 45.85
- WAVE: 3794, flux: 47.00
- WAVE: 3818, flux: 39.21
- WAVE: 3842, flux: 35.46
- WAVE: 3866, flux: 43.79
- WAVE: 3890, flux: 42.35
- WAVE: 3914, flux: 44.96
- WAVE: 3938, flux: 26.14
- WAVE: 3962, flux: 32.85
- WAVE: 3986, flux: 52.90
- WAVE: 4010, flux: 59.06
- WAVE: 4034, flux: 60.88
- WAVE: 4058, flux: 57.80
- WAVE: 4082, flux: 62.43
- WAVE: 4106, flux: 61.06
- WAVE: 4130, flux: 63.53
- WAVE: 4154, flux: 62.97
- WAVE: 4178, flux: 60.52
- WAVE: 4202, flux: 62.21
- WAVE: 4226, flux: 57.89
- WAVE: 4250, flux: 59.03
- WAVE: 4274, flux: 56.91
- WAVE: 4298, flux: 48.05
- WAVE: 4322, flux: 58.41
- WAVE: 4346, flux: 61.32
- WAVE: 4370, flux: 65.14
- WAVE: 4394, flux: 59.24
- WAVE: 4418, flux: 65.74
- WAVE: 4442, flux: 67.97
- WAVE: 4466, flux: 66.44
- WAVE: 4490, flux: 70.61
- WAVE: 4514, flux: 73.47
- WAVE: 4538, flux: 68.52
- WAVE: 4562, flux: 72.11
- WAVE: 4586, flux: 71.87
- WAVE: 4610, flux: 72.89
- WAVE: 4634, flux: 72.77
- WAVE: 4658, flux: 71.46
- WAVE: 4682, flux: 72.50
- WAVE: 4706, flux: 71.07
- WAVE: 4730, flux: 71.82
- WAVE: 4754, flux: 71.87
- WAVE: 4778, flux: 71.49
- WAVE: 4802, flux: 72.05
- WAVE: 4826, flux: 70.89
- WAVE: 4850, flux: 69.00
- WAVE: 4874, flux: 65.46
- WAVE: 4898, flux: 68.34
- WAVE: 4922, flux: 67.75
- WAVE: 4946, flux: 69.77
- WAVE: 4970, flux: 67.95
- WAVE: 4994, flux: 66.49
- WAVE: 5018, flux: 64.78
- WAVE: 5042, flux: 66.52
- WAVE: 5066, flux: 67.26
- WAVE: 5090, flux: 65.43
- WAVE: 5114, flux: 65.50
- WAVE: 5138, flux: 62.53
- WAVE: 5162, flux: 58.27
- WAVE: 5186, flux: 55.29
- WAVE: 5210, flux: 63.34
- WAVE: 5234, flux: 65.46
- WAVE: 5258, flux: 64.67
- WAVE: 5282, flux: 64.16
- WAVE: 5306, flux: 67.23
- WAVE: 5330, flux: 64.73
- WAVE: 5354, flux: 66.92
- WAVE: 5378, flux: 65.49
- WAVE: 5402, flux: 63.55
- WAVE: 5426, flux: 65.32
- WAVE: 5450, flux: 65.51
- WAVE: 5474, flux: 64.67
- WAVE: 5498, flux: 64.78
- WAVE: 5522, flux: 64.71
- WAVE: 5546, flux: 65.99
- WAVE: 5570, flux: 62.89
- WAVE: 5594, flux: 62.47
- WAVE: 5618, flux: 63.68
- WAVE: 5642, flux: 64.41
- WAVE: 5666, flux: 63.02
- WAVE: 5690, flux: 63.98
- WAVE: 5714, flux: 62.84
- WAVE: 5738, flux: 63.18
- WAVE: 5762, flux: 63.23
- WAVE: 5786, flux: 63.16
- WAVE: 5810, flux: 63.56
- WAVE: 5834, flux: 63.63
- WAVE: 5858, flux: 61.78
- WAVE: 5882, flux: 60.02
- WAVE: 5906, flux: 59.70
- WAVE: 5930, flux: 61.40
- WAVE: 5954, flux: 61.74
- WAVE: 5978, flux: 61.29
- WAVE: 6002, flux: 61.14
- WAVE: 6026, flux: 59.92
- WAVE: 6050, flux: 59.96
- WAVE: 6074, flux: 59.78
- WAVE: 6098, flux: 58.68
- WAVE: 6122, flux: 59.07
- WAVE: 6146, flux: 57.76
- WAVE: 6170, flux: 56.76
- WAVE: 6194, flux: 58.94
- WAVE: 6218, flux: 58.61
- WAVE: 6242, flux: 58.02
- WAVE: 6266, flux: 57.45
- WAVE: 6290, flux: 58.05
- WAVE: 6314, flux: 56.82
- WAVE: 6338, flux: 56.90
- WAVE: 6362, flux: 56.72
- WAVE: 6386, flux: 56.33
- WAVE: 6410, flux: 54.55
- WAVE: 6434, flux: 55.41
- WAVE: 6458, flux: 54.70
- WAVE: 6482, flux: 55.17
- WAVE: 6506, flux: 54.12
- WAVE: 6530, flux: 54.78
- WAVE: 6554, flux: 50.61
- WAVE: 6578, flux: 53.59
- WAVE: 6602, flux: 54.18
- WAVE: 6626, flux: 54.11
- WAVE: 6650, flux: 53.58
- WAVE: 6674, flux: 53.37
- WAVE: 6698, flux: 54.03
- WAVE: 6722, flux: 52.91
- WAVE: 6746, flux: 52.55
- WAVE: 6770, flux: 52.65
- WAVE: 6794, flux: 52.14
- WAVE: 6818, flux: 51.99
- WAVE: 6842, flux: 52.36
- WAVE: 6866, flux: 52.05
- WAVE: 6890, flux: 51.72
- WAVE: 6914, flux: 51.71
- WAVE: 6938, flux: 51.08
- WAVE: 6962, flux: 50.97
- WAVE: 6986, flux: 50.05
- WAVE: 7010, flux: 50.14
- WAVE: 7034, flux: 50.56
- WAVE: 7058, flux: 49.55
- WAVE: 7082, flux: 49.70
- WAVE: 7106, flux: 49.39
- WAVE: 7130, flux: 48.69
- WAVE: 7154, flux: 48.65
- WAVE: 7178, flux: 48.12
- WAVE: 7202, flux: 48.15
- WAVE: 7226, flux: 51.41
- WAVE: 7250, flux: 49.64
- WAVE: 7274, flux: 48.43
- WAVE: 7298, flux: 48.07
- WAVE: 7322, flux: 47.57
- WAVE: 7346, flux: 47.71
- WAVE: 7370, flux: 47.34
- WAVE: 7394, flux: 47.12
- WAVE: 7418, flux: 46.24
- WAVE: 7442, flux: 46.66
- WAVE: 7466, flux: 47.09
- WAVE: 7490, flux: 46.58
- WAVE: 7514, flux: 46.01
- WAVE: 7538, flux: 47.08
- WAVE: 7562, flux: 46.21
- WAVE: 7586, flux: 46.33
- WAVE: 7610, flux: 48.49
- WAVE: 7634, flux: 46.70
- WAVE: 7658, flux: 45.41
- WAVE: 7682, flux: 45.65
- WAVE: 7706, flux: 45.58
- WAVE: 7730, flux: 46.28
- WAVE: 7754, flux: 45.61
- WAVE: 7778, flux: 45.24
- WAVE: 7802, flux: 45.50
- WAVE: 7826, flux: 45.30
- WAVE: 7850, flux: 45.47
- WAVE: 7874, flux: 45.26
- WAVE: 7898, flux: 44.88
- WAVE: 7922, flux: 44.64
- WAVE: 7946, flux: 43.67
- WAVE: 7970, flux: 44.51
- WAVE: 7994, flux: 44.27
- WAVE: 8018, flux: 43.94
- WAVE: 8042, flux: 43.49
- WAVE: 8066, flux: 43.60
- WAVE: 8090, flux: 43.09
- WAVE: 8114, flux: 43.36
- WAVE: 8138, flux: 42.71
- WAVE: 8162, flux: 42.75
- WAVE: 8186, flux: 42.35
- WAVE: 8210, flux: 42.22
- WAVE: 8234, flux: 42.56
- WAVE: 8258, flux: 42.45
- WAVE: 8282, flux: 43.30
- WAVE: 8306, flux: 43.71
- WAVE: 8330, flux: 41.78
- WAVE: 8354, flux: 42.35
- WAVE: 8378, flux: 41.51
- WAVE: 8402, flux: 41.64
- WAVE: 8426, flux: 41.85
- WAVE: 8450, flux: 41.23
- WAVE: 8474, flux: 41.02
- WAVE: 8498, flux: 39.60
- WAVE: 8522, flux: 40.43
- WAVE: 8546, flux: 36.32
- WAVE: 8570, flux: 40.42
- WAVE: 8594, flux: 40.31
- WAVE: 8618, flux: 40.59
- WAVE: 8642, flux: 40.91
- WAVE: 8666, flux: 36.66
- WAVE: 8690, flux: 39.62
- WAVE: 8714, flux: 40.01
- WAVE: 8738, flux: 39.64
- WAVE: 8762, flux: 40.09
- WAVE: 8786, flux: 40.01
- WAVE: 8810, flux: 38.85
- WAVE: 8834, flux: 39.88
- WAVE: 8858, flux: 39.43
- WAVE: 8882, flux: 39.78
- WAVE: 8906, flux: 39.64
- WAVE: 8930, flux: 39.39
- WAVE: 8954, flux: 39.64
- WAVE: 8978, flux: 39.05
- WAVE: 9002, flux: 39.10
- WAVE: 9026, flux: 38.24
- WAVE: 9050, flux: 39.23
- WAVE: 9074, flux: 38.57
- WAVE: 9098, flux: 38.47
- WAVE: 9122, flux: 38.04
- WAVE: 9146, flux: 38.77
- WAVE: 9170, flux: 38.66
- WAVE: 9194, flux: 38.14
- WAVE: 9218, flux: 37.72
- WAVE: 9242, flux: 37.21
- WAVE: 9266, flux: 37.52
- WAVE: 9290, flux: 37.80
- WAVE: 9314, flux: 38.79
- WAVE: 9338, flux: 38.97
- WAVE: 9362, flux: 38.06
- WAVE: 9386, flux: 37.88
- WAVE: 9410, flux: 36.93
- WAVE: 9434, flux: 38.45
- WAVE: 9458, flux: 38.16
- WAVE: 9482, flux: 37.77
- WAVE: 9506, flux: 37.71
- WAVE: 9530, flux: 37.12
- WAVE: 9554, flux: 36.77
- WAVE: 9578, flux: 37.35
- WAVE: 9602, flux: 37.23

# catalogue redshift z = 0.000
